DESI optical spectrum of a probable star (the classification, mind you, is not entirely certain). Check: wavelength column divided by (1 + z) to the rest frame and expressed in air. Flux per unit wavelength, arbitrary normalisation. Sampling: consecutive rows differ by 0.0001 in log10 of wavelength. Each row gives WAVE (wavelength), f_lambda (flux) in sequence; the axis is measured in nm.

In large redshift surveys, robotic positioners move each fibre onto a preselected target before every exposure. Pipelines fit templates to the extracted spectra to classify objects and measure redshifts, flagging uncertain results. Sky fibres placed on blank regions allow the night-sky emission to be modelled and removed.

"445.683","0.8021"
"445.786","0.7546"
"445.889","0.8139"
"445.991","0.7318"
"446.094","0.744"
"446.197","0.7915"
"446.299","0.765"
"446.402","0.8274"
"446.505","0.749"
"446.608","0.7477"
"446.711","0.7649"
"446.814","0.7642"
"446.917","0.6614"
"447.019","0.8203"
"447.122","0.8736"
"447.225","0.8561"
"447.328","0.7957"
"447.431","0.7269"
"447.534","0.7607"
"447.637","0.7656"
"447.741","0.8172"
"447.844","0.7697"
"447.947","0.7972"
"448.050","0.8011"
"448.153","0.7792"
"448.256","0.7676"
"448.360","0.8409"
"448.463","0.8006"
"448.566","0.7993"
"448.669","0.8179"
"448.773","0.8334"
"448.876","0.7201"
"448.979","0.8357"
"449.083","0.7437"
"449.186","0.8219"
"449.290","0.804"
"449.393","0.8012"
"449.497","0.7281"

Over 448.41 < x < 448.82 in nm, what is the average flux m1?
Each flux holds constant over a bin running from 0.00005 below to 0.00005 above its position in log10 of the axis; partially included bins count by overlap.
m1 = 0.813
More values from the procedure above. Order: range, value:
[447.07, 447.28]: 0.863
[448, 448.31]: 0.782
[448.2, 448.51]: 0.802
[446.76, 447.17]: 0.78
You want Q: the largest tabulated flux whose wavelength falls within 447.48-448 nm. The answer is 0.8172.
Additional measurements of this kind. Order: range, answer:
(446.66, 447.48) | 0.8736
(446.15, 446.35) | 0.7915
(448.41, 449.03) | 0.8357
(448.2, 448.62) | 0.8409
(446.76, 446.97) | 0.7642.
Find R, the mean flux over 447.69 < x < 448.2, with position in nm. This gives 0.794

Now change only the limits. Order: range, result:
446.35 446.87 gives 0.768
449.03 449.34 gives 0.788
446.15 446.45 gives 0.796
